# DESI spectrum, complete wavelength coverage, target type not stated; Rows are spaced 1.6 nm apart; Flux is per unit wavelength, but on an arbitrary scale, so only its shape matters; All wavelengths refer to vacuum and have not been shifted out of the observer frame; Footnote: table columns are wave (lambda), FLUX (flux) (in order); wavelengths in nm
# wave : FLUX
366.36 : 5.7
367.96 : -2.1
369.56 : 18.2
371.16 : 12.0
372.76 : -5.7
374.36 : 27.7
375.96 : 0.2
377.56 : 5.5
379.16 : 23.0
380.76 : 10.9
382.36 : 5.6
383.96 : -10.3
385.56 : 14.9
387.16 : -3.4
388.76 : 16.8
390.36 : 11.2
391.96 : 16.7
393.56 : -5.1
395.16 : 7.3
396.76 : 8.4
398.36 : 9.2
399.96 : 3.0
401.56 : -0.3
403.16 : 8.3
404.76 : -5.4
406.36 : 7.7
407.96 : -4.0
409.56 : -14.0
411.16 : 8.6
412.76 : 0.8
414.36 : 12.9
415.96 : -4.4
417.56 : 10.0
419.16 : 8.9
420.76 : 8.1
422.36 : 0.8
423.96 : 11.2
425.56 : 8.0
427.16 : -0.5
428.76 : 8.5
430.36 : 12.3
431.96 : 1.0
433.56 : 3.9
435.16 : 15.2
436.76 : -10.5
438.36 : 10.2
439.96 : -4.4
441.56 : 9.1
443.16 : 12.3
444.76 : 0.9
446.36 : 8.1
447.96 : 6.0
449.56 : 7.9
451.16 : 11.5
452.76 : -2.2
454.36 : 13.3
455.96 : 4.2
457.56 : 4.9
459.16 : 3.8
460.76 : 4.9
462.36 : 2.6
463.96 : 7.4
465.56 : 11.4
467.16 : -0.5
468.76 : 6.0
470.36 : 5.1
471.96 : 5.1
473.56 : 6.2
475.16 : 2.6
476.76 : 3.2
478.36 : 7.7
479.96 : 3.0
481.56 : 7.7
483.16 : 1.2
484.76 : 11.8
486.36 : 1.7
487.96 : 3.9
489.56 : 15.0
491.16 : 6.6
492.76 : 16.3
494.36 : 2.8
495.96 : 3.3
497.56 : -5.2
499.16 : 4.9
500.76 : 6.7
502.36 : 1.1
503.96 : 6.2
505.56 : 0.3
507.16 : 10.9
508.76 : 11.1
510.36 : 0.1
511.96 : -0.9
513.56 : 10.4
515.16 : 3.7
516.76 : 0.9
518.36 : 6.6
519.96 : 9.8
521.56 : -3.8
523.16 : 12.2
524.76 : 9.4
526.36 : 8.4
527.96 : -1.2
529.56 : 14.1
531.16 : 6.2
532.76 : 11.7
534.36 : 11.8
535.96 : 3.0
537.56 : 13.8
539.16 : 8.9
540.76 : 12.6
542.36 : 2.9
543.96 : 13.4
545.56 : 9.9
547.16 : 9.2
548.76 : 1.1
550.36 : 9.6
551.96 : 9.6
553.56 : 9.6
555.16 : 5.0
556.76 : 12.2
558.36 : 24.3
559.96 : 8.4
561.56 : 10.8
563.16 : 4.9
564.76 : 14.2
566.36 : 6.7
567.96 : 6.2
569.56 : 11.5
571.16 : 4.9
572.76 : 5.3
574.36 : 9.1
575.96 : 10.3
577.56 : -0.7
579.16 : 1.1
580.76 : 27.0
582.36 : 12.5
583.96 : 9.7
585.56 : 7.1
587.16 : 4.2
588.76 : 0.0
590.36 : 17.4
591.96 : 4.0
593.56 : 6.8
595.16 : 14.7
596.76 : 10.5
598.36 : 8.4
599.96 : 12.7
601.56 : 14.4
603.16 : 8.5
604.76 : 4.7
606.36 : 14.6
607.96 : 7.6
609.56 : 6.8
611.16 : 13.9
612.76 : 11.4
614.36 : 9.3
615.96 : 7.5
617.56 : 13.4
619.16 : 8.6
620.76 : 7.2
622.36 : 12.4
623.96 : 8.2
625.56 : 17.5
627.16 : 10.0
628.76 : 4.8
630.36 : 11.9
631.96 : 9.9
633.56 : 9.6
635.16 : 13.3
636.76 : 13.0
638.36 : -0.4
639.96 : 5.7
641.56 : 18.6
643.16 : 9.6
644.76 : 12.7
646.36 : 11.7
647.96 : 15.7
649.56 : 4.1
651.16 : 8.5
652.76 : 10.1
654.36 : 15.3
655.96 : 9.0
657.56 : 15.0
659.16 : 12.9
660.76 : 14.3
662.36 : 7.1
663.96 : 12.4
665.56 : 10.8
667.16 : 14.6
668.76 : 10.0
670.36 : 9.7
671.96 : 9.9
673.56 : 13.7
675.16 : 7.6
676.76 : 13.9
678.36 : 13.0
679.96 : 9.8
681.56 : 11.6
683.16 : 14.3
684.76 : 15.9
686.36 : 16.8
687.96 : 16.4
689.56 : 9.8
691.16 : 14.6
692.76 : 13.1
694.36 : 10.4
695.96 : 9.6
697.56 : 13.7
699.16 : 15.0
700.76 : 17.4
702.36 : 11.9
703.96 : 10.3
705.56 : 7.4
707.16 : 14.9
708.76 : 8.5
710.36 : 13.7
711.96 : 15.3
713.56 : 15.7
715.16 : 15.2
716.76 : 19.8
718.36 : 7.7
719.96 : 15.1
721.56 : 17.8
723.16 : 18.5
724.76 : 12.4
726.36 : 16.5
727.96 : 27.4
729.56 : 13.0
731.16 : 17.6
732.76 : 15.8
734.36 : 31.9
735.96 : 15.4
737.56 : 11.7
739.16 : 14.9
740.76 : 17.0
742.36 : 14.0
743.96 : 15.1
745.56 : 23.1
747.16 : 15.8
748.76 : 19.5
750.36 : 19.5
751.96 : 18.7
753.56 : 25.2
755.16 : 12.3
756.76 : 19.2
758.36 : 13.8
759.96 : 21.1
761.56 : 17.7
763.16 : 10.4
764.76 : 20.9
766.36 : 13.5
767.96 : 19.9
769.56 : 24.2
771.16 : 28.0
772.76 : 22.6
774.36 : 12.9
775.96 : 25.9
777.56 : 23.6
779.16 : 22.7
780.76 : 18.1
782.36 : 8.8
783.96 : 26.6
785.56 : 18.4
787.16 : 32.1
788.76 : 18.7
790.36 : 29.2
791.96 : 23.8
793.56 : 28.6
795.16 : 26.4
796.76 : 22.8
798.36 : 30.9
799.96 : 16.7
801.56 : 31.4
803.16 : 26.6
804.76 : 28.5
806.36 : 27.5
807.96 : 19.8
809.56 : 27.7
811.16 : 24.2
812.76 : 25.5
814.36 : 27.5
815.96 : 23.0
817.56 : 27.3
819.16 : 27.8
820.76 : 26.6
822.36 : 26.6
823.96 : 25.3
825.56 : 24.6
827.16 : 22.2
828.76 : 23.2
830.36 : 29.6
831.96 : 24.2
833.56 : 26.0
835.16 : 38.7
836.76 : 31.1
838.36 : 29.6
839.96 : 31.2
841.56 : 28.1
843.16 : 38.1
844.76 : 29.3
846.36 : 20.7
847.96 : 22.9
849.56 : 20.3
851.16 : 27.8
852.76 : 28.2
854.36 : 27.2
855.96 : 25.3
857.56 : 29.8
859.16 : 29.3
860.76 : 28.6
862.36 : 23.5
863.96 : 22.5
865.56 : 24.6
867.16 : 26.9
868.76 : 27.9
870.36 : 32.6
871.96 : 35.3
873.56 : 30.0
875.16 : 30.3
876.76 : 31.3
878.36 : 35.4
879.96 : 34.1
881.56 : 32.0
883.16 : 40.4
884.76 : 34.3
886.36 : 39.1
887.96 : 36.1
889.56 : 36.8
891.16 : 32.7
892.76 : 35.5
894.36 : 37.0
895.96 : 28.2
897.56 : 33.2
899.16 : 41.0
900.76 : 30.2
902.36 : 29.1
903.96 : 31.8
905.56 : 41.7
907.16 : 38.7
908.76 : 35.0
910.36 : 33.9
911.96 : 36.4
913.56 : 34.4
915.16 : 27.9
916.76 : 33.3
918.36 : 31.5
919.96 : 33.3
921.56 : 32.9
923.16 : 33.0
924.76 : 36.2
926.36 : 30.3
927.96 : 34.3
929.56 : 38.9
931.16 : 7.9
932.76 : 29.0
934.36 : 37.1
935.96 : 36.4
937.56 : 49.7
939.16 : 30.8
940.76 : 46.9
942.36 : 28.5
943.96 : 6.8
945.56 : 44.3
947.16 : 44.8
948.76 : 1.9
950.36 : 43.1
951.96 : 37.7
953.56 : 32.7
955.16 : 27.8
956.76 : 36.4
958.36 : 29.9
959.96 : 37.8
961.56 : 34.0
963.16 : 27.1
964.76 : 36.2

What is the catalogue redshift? 0.97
